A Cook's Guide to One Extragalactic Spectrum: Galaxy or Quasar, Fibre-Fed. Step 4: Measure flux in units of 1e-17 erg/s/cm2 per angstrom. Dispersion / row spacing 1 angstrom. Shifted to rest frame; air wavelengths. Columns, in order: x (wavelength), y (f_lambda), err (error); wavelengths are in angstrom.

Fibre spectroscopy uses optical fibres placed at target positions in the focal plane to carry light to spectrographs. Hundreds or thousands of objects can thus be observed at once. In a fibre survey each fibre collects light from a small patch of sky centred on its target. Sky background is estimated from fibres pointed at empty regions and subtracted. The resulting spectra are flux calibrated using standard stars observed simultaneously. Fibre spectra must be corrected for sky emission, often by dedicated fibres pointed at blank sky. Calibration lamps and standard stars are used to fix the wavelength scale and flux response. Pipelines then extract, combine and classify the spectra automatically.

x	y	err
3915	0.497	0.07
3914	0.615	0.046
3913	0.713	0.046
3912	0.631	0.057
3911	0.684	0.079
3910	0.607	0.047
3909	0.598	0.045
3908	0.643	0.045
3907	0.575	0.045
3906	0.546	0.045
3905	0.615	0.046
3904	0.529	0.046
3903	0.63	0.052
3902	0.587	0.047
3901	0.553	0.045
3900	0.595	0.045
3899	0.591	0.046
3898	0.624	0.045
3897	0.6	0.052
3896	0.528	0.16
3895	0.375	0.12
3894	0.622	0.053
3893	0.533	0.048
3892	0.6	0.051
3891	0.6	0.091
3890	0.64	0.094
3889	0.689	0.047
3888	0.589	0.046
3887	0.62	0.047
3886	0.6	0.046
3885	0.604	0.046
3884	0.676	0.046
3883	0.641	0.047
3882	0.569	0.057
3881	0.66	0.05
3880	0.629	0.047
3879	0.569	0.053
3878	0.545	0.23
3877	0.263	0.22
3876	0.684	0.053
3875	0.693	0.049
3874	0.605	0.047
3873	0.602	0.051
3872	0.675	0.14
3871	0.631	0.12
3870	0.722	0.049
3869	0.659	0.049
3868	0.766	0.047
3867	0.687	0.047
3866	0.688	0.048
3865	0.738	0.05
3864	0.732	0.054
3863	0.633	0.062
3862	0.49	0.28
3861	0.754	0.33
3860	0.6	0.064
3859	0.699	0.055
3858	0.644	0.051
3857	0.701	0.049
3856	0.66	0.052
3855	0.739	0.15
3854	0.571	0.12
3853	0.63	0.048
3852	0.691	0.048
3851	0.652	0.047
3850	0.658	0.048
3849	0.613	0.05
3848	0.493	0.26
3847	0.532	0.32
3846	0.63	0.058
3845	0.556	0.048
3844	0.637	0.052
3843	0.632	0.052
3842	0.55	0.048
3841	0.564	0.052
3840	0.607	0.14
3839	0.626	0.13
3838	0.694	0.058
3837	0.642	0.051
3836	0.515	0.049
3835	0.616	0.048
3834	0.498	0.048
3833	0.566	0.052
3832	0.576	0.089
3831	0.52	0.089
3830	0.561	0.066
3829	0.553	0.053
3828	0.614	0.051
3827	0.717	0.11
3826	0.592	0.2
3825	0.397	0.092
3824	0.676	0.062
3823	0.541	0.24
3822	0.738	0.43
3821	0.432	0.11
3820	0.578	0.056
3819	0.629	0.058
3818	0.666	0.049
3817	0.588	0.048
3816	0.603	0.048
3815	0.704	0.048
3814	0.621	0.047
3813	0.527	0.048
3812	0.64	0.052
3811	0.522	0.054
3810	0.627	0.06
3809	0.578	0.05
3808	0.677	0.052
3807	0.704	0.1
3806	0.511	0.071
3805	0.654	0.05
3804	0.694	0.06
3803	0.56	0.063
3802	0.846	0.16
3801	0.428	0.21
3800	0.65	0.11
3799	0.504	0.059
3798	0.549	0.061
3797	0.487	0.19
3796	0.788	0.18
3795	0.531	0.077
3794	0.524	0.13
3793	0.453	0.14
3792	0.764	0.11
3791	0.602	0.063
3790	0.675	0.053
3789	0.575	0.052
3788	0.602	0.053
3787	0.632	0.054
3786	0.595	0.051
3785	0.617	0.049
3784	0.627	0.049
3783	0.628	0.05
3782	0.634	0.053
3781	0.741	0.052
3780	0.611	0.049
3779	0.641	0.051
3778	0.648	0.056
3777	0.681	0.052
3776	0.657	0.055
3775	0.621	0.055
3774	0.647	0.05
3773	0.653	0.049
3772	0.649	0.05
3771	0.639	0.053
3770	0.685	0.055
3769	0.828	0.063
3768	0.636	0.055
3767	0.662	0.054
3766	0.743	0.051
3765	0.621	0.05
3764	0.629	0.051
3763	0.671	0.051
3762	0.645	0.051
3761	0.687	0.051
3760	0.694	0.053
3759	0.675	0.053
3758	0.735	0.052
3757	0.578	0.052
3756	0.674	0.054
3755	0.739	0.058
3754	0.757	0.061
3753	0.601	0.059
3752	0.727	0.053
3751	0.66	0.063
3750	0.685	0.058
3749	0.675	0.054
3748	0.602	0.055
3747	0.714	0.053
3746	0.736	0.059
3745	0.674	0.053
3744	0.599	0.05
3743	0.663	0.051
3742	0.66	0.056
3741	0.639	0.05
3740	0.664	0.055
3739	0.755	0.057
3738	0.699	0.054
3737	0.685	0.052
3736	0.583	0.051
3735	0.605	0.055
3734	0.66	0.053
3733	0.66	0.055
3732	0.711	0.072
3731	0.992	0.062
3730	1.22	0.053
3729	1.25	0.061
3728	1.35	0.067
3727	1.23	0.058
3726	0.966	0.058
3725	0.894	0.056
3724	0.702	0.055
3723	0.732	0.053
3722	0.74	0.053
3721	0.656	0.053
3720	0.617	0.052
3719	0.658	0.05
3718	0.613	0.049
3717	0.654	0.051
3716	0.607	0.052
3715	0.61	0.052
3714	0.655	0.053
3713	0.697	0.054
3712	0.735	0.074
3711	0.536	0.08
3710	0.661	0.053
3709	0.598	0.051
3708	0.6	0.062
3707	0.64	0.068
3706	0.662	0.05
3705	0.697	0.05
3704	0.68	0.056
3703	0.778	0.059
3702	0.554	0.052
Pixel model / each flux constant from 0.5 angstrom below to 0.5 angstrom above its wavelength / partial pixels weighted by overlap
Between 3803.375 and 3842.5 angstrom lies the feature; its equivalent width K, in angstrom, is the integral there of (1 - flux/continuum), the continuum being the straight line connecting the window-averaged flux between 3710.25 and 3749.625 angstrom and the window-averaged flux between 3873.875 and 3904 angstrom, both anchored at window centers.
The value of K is 3.4 angstrom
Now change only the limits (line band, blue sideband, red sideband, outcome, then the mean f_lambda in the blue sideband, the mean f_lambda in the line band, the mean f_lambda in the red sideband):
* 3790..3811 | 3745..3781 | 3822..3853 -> 0.9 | 0.673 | 0.606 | 0.594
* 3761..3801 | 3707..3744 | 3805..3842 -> 1.7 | 0.745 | 0.633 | 0.595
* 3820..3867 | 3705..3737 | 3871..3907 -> 1.6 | 0.756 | 0.613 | 0.591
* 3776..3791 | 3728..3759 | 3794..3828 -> 0.4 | 0.73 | 0.636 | 0.604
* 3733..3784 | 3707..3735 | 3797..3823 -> 2.5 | 0.772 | 0.667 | 0.606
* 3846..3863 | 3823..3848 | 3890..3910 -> -1.5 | 0.584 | 0.633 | 0.578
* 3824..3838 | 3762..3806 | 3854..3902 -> 1.2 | 0.633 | 0.575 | 0.623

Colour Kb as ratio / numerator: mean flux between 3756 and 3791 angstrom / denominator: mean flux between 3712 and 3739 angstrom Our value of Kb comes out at 0.83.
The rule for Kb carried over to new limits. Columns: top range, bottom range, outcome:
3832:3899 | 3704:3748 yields 0.84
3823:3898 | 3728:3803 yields 0.91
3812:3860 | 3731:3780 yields 0.90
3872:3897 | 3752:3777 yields 0.88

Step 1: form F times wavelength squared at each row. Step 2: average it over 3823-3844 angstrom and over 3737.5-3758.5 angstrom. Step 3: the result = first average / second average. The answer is 0.9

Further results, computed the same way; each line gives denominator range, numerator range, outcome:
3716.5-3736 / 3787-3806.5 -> 0.75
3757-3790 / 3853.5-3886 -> 1.03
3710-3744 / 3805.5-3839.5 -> 0.83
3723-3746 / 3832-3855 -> 0.79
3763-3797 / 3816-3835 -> 0.93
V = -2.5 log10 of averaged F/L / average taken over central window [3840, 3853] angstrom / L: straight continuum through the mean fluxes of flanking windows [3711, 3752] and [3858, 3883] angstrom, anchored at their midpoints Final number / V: 0.09 mag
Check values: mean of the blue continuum 0.745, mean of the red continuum 0.637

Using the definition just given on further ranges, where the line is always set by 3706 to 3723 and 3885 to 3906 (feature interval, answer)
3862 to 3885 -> -0.08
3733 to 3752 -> -0.05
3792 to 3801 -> 0.10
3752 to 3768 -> -0.07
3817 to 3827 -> 0.04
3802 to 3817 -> -0.02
